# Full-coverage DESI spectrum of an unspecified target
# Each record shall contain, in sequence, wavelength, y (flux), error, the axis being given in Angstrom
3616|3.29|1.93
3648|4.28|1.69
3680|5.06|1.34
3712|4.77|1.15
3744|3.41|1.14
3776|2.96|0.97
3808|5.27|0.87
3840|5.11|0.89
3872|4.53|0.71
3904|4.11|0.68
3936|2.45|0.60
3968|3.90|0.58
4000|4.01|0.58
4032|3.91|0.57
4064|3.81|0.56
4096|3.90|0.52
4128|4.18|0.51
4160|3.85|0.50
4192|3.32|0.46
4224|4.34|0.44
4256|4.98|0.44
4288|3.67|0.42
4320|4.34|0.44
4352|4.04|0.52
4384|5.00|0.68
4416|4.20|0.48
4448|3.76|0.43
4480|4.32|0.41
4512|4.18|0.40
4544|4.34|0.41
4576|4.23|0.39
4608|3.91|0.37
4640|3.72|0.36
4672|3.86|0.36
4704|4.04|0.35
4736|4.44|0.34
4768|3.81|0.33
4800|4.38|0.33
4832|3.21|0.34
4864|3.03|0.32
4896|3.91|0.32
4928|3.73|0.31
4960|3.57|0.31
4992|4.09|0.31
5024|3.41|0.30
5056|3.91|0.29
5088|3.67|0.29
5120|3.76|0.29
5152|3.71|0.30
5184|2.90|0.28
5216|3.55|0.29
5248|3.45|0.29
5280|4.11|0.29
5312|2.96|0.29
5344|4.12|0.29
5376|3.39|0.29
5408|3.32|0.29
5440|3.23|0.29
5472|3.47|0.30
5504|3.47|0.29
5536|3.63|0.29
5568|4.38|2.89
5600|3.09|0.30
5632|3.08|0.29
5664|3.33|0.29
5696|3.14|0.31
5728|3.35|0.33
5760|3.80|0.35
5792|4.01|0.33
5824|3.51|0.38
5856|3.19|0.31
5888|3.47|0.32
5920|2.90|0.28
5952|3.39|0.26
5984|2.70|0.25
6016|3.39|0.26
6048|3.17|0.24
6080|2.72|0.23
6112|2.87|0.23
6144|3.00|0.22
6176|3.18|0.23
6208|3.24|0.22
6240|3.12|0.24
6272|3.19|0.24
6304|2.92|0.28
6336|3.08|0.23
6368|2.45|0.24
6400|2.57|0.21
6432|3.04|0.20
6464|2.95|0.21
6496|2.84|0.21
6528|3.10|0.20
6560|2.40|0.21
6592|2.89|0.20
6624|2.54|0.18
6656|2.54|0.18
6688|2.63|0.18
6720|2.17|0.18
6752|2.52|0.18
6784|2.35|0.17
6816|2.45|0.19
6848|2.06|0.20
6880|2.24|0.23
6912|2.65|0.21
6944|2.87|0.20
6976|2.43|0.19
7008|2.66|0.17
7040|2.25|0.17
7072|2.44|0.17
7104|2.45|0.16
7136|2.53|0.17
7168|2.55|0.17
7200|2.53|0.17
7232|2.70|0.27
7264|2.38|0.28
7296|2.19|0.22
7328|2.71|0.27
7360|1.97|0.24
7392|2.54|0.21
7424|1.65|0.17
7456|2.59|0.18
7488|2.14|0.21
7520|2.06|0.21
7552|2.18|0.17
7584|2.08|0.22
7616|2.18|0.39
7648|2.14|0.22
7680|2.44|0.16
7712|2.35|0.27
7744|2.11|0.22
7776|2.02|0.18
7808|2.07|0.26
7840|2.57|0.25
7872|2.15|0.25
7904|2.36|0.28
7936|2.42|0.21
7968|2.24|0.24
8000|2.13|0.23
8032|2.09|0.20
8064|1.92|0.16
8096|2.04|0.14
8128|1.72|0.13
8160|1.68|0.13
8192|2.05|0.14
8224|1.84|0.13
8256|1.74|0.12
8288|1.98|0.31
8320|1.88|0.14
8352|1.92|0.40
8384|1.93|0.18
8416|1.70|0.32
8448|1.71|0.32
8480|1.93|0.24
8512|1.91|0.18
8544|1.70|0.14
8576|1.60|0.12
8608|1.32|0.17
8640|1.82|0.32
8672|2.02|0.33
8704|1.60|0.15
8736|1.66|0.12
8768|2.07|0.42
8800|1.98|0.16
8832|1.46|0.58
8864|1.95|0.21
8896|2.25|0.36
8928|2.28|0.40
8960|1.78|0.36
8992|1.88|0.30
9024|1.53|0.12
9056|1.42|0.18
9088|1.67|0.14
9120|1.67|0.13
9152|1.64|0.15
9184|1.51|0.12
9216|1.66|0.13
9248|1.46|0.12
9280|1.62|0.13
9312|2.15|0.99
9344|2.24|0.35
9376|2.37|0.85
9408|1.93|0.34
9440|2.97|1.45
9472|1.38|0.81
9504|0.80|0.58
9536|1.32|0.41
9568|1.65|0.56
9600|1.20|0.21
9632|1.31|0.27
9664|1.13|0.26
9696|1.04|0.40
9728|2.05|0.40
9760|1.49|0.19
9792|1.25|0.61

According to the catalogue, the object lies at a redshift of 1.587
